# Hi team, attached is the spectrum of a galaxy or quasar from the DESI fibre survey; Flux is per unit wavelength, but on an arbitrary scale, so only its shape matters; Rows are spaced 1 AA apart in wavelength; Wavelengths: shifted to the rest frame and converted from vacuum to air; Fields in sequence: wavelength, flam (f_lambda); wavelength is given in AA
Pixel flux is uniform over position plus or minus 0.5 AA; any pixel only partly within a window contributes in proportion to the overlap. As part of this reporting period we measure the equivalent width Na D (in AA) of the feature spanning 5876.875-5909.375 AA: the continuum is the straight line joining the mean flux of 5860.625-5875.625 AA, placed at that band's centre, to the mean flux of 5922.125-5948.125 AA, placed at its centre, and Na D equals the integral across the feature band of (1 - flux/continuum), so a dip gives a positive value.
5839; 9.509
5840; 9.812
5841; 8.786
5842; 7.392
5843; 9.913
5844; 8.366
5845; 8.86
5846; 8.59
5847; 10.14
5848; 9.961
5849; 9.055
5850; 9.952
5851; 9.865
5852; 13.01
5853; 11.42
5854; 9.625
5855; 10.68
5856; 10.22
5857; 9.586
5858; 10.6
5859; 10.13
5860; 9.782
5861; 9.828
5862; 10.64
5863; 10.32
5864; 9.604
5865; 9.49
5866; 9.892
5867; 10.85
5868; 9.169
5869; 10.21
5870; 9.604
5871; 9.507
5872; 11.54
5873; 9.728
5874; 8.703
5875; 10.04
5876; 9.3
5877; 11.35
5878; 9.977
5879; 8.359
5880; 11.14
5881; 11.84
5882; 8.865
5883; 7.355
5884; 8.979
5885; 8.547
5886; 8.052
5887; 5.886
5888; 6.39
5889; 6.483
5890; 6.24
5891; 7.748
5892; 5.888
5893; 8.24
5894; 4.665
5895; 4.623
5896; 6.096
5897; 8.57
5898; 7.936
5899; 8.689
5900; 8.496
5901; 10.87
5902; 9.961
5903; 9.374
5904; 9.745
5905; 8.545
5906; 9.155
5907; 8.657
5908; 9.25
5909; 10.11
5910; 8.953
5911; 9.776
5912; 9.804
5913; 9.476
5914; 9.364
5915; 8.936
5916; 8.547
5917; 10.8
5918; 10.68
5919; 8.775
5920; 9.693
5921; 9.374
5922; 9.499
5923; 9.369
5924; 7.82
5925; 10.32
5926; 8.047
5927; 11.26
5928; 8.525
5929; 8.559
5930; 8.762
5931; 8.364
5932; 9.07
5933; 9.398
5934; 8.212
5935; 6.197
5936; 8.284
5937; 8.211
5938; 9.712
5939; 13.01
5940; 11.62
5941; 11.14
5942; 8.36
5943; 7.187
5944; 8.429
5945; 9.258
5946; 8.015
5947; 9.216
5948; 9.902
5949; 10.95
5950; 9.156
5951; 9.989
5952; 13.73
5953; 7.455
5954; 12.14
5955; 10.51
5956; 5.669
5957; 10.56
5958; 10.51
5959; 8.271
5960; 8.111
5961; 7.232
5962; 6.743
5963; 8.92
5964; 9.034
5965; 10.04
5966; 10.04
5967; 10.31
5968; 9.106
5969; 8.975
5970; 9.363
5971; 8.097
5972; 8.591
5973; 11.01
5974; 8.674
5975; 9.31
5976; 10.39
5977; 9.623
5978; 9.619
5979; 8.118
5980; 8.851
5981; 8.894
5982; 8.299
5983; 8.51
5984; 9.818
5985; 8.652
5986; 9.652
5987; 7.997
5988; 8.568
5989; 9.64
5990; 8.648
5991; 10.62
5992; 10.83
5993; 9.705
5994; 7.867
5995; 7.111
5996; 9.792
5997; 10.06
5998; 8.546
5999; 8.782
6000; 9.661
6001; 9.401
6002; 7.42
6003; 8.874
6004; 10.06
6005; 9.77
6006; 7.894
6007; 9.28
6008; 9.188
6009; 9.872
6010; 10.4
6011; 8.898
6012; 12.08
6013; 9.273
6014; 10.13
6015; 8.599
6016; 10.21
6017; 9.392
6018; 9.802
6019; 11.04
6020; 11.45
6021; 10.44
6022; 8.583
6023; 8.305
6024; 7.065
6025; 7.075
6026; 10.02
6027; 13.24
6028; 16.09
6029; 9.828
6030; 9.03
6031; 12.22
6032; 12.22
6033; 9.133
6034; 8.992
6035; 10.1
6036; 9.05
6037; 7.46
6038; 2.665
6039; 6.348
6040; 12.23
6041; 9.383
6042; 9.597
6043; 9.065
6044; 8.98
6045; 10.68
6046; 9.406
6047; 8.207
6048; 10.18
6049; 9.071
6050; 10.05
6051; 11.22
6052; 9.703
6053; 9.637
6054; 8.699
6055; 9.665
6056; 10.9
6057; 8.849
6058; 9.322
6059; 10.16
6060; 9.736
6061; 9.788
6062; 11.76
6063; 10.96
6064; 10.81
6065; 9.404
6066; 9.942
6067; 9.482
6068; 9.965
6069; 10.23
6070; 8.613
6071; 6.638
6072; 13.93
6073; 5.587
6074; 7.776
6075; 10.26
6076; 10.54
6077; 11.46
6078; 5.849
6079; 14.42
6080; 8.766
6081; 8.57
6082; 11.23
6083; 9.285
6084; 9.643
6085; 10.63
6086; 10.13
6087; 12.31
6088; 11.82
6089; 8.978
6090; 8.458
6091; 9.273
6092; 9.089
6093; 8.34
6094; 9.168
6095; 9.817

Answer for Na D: 4.4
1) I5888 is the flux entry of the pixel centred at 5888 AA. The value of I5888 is 6.39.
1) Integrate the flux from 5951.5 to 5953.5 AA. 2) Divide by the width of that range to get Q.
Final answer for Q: 10.6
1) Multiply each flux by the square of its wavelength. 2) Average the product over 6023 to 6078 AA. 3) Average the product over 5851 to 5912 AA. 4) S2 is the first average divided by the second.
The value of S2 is 1.11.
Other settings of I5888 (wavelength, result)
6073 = 5.587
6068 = 9.965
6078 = 5.849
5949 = 10.95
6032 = 12.22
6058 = 9.322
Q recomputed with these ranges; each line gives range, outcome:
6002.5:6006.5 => 9.15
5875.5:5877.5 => 10.3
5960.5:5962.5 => 6.99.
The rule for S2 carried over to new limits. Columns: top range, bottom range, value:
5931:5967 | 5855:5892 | 1.02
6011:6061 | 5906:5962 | 1.08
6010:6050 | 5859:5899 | 1.16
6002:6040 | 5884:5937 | 1.16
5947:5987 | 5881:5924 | 1.11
